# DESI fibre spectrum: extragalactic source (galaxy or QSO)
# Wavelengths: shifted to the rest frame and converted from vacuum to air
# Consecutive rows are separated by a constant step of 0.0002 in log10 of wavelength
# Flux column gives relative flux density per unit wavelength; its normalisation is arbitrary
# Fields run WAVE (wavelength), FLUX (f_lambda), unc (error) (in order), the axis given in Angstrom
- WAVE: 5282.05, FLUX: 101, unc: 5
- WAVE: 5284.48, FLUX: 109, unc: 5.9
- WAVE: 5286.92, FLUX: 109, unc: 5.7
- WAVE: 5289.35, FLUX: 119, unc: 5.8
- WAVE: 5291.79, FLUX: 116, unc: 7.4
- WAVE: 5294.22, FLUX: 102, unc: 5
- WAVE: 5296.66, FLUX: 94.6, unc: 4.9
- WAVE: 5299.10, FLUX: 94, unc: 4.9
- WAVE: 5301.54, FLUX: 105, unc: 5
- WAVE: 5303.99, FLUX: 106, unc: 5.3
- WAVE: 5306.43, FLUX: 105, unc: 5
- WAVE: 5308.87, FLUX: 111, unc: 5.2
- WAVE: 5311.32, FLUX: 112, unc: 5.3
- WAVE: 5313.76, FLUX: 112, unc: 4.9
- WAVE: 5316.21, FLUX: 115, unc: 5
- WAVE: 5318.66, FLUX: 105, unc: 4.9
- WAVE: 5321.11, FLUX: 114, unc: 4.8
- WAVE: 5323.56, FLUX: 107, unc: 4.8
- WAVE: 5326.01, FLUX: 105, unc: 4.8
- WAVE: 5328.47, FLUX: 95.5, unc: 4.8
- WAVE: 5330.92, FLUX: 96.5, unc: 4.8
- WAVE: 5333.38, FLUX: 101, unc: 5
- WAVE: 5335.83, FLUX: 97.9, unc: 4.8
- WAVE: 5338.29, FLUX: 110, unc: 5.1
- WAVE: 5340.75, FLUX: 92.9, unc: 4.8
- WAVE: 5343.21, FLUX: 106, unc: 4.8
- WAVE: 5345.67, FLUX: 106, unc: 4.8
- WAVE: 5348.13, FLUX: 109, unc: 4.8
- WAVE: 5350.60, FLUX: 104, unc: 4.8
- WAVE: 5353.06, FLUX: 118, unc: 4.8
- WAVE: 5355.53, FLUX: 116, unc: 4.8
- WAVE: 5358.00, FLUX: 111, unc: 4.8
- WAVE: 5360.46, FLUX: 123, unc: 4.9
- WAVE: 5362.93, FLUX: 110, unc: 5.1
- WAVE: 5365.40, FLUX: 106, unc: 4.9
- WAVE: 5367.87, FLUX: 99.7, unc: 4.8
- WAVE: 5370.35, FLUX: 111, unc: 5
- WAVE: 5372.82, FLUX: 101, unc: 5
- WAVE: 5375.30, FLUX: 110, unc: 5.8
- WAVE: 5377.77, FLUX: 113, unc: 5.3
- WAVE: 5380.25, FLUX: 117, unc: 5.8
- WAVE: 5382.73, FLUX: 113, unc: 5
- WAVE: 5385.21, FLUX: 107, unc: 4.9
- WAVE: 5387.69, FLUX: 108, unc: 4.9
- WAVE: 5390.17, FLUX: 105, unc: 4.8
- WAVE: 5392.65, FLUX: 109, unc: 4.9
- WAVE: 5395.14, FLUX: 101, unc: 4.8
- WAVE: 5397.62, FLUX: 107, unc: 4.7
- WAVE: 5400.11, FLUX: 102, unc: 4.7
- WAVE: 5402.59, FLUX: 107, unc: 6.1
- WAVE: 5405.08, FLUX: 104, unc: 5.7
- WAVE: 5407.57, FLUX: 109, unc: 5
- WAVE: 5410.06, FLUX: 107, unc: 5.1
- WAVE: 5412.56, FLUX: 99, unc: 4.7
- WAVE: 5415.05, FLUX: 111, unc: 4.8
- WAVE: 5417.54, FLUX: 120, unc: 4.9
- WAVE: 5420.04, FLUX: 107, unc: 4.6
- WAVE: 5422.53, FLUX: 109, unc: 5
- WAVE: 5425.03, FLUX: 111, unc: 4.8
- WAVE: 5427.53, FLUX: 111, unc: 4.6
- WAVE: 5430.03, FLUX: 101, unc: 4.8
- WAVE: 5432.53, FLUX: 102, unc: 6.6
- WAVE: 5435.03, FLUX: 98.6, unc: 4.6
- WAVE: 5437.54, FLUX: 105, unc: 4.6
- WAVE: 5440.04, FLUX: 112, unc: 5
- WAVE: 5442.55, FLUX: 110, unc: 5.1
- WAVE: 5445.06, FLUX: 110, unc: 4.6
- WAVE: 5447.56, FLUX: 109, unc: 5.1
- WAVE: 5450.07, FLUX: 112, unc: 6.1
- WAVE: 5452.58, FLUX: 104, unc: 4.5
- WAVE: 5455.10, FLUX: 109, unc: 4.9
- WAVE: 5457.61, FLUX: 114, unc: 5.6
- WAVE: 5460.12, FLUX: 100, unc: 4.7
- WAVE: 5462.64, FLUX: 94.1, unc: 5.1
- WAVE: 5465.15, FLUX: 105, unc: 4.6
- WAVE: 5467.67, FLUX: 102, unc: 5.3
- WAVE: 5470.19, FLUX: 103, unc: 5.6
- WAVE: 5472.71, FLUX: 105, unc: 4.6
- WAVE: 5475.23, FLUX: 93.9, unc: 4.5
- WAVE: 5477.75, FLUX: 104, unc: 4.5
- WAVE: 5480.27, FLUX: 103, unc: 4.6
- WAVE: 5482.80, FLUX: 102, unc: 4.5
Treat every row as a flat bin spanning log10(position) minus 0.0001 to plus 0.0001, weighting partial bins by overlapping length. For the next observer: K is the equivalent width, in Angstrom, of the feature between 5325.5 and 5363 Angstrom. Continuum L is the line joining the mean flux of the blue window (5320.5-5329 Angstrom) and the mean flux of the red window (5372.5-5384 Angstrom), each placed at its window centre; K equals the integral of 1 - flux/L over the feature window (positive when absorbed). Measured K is 0.51 Angstrom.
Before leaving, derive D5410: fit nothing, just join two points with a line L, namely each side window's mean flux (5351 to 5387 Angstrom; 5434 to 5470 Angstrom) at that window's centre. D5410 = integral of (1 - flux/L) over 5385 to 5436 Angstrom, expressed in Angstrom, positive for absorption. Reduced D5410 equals 0.9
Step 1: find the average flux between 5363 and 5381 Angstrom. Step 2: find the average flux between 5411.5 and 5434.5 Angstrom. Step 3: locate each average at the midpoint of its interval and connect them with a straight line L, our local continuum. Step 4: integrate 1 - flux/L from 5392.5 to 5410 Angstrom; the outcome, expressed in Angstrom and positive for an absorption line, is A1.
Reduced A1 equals 0.4 Angstrom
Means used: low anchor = 108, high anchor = 108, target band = 105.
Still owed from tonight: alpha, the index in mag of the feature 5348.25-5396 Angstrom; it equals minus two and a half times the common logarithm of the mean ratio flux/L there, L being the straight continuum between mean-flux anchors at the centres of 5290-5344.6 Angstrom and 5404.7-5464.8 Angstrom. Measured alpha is -0.038 mag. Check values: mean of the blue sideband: 105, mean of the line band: 110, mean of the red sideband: 107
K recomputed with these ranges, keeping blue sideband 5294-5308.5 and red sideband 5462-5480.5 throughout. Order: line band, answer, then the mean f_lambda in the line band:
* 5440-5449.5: -0.8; 110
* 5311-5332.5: -1.1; 107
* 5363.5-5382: -1.3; 108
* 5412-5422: -0.8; 110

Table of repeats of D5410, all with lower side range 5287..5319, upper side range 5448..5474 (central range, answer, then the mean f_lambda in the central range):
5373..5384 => -0.6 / 112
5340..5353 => 0.2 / 105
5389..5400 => 0.1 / 105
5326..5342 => 1.1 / 99.4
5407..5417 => -0.1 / 107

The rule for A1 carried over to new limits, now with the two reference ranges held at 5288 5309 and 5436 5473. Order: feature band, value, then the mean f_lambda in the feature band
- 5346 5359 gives -0.7 Angstrom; 111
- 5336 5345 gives 0.3 Angstrom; 103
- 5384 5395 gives -0.1 Angstrom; 107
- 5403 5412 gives 0.0 Angstrom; 106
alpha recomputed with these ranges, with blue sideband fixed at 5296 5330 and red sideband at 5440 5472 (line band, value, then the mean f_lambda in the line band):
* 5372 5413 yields -0.01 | 107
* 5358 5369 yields -0.04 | 110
